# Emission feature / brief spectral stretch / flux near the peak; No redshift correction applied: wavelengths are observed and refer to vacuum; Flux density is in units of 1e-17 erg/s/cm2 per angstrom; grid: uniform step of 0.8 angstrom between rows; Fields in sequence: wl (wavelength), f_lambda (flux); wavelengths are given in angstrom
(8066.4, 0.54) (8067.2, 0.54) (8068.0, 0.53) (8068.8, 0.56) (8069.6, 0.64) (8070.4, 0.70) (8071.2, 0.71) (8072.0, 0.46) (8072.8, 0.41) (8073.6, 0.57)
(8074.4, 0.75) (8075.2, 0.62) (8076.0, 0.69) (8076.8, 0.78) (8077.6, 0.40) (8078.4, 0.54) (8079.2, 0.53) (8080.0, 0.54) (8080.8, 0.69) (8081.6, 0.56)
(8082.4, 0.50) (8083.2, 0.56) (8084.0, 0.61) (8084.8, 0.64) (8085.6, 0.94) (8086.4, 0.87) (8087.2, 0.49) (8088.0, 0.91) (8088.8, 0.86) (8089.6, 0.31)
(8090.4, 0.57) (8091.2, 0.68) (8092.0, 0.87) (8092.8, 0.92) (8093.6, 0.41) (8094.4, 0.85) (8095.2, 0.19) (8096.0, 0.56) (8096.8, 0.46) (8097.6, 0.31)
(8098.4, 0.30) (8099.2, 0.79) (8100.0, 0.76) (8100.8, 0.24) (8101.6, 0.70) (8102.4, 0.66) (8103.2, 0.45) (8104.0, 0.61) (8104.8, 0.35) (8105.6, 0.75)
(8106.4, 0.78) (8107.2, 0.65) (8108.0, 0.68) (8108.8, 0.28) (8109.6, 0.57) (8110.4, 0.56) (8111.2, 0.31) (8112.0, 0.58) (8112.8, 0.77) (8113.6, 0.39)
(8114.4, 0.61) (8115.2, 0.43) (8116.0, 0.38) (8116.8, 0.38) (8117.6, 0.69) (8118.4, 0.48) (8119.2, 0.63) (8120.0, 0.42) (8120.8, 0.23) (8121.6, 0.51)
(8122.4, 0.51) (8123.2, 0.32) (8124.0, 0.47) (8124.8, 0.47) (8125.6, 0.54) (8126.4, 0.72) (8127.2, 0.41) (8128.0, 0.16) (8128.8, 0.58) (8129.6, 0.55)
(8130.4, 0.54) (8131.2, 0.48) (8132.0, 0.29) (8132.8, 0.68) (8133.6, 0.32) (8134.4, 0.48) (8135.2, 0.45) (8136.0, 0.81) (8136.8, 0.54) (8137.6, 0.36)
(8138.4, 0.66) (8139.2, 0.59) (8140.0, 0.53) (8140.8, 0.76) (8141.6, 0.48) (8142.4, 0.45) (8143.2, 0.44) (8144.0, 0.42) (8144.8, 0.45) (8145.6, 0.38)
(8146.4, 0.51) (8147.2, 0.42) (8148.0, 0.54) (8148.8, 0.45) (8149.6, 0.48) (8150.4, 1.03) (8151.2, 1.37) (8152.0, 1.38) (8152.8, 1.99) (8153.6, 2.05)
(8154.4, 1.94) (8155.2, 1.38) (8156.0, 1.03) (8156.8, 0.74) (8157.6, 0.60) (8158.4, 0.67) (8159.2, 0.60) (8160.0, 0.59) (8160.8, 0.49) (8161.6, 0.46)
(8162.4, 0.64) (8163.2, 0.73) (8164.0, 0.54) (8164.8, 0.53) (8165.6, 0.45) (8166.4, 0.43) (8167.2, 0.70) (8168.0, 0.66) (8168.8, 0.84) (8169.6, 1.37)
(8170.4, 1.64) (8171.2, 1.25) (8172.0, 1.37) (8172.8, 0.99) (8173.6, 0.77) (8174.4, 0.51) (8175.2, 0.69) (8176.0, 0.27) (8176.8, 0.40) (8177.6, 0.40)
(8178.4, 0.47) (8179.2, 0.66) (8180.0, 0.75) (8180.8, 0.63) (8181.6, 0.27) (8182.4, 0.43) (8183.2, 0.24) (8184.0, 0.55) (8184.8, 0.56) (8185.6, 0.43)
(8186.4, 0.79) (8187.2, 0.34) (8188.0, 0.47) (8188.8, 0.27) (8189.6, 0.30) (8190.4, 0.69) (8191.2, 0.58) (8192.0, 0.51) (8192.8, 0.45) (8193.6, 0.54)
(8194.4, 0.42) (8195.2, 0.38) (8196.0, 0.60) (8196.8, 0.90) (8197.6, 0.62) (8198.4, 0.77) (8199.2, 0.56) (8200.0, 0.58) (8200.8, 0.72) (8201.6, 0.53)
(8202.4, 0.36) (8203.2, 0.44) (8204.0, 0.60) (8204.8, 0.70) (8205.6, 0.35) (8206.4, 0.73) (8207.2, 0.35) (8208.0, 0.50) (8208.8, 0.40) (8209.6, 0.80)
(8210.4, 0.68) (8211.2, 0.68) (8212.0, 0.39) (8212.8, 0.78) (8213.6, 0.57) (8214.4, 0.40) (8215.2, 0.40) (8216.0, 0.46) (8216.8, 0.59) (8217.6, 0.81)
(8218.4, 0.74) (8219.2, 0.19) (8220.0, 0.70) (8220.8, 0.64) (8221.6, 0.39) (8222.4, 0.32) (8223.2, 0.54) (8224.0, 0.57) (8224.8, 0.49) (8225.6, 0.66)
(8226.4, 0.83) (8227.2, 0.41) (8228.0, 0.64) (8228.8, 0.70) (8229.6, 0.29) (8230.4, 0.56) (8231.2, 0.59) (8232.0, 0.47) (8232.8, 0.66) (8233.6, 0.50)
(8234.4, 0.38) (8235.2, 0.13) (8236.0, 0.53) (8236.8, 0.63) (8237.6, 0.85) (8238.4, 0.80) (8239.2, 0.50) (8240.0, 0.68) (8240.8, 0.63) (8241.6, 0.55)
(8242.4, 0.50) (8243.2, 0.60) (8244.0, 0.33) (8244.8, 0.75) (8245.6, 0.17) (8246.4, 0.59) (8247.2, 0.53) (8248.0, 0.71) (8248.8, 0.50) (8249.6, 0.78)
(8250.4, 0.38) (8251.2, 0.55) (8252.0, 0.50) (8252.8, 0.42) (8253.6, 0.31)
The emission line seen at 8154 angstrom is [S II] 6716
